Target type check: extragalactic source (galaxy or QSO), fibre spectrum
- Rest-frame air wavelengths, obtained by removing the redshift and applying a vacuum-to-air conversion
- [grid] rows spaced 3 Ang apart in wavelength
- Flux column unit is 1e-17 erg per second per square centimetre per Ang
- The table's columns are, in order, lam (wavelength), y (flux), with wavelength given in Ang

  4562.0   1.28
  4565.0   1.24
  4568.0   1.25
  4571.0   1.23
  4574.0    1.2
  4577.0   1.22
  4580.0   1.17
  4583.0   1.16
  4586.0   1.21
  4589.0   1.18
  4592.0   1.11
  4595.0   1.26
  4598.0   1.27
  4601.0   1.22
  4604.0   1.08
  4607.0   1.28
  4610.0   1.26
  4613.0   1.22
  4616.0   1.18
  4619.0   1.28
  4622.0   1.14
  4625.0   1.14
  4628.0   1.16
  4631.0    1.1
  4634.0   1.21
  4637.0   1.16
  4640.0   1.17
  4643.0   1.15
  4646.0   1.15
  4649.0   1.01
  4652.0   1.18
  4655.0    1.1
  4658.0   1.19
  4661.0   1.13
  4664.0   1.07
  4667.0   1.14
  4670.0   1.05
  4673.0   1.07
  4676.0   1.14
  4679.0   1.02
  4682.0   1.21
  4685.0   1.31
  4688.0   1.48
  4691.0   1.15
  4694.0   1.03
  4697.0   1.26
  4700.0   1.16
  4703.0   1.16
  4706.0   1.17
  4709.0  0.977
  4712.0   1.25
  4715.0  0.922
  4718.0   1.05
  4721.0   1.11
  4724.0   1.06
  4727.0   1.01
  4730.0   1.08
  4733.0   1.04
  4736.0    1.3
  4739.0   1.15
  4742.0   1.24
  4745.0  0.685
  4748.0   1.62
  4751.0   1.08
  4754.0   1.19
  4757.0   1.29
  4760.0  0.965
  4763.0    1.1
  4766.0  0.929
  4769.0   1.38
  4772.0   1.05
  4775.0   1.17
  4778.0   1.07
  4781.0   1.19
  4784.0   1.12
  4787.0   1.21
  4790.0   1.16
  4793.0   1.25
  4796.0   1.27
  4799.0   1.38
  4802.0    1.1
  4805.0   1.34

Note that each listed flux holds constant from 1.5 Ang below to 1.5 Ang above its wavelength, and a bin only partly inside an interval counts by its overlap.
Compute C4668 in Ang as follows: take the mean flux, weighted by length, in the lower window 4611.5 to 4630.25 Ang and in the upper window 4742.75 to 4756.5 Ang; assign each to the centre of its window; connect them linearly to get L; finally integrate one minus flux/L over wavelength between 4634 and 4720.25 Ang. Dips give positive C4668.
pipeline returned 2.5 Ang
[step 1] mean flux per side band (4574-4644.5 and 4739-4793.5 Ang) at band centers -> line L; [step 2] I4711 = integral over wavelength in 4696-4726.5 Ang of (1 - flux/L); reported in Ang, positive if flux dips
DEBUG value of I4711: 1.5 Ang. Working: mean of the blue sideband 1.19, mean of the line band 1.11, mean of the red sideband 1.15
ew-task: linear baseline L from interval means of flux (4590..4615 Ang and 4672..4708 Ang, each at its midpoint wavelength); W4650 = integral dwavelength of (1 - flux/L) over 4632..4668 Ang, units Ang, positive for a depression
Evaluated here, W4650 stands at 1.7 Ang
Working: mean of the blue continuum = 1.21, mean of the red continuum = 1.18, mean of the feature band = 1.14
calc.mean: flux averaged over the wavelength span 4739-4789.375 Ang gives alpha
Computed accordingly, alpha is 1.14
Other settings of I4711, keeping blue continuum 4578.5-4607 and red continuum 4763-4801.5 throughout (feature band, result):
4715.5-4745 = 2.3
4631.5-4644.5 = 0.2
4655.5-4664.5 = 0.4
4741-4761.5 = 0.5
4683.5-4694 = -0.8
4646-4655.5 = 0.6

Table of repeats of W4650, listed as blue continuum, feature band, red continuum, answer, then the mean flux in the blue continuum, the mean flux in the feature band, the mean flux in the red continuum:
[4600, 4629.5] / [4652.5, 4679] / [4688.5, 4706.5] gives 1.63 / 1.2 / 1.11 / 1.17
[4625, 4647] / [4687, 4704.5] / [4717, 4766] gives -0.99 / 1.16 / 1.2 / 1.12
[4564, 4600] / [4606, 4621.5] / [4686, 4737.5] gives -0.61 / 1.21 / 1.24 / 1.13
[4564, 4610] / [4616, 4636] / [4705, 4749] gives 0.11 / 1.21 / 1.17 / 1.1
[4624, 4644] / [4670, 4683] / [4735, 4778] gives 0.61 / 1.16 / 1.1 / 1.15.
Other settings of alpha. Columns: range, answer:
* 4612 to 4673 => 1.14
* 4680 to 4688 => 1.29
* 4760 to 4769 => 1.07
